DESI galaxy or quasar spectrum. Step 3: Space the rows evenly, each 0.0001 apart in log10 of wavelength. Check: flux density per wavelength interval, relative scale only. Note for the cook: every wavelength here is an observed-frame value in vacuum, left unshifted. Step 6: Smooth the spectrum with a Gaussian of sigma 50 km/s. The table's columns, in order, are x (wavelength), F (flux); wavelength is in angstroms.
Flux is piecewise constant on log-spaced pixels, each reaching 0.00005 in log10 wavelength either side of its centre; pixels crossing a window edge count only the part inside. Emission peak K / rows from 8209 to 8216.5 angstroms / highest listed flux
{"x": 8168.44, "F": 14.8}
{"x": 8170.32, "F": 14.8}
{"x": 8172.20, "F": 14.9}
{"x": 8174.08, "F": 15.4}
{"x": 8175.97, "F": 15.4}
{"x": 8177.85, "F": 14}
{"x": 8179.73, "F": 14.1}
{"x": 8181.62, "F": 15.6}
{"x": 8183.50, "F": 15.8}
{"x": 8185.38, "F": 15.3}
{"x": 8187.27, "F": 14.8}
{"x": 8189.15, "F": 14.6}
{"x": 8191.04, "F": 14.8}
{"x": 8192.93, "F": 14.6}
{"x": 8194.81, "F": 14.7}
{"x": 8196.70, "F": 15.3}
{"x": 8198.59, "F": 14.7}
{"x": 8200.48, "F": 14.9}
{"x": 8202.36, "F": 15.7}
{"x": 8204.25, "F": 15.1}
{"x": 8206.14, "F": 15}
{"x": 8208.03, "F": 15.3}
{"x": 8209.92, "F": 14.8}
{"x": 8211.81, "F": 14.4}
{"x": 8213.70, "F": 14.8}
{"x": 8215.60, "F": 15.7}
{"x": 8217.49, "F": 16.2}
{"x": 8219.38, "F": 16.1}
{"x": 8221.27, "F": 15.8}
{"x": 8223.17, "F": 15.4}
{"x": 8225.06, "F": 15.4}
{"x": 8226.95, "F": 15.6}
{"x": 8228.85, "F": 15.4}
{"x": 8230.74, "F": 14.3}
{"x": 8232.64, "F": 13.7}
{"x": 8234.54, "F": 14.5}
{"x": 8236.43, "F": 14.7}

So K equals 15.7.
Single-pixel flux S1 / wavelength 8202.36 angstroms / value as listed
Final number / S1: 15.7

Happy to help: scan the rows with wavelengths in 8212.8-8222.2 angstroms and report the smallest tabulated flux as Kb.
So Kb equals 14.8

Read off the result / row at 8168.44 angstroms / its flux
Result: 14.8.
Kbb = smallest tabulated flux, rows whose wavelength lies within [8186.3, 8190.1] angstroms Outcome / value 14.6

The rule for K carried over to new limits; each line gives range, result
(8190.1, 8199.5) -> 15.3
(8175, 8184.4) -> 15.8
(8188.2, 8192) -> 14.8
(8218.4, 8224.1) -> 16.1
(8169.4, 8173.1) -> 14.9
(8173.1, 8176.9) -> 15.4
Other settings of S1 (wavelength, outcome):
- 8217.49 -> 16.2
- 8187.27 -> 14.8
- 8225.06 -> 15.4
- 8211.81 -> 14.4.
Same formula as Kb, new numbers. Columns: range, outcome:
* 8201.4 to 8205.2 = 15.1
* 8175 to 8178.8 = 14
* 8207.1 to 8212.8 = 14.4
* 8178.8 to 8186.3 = 14.1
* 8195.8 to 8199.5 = 14.7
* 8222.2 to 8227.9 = 15.4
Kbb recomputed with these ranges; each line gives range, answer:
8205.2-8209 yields 15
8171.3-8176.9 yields 14.9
